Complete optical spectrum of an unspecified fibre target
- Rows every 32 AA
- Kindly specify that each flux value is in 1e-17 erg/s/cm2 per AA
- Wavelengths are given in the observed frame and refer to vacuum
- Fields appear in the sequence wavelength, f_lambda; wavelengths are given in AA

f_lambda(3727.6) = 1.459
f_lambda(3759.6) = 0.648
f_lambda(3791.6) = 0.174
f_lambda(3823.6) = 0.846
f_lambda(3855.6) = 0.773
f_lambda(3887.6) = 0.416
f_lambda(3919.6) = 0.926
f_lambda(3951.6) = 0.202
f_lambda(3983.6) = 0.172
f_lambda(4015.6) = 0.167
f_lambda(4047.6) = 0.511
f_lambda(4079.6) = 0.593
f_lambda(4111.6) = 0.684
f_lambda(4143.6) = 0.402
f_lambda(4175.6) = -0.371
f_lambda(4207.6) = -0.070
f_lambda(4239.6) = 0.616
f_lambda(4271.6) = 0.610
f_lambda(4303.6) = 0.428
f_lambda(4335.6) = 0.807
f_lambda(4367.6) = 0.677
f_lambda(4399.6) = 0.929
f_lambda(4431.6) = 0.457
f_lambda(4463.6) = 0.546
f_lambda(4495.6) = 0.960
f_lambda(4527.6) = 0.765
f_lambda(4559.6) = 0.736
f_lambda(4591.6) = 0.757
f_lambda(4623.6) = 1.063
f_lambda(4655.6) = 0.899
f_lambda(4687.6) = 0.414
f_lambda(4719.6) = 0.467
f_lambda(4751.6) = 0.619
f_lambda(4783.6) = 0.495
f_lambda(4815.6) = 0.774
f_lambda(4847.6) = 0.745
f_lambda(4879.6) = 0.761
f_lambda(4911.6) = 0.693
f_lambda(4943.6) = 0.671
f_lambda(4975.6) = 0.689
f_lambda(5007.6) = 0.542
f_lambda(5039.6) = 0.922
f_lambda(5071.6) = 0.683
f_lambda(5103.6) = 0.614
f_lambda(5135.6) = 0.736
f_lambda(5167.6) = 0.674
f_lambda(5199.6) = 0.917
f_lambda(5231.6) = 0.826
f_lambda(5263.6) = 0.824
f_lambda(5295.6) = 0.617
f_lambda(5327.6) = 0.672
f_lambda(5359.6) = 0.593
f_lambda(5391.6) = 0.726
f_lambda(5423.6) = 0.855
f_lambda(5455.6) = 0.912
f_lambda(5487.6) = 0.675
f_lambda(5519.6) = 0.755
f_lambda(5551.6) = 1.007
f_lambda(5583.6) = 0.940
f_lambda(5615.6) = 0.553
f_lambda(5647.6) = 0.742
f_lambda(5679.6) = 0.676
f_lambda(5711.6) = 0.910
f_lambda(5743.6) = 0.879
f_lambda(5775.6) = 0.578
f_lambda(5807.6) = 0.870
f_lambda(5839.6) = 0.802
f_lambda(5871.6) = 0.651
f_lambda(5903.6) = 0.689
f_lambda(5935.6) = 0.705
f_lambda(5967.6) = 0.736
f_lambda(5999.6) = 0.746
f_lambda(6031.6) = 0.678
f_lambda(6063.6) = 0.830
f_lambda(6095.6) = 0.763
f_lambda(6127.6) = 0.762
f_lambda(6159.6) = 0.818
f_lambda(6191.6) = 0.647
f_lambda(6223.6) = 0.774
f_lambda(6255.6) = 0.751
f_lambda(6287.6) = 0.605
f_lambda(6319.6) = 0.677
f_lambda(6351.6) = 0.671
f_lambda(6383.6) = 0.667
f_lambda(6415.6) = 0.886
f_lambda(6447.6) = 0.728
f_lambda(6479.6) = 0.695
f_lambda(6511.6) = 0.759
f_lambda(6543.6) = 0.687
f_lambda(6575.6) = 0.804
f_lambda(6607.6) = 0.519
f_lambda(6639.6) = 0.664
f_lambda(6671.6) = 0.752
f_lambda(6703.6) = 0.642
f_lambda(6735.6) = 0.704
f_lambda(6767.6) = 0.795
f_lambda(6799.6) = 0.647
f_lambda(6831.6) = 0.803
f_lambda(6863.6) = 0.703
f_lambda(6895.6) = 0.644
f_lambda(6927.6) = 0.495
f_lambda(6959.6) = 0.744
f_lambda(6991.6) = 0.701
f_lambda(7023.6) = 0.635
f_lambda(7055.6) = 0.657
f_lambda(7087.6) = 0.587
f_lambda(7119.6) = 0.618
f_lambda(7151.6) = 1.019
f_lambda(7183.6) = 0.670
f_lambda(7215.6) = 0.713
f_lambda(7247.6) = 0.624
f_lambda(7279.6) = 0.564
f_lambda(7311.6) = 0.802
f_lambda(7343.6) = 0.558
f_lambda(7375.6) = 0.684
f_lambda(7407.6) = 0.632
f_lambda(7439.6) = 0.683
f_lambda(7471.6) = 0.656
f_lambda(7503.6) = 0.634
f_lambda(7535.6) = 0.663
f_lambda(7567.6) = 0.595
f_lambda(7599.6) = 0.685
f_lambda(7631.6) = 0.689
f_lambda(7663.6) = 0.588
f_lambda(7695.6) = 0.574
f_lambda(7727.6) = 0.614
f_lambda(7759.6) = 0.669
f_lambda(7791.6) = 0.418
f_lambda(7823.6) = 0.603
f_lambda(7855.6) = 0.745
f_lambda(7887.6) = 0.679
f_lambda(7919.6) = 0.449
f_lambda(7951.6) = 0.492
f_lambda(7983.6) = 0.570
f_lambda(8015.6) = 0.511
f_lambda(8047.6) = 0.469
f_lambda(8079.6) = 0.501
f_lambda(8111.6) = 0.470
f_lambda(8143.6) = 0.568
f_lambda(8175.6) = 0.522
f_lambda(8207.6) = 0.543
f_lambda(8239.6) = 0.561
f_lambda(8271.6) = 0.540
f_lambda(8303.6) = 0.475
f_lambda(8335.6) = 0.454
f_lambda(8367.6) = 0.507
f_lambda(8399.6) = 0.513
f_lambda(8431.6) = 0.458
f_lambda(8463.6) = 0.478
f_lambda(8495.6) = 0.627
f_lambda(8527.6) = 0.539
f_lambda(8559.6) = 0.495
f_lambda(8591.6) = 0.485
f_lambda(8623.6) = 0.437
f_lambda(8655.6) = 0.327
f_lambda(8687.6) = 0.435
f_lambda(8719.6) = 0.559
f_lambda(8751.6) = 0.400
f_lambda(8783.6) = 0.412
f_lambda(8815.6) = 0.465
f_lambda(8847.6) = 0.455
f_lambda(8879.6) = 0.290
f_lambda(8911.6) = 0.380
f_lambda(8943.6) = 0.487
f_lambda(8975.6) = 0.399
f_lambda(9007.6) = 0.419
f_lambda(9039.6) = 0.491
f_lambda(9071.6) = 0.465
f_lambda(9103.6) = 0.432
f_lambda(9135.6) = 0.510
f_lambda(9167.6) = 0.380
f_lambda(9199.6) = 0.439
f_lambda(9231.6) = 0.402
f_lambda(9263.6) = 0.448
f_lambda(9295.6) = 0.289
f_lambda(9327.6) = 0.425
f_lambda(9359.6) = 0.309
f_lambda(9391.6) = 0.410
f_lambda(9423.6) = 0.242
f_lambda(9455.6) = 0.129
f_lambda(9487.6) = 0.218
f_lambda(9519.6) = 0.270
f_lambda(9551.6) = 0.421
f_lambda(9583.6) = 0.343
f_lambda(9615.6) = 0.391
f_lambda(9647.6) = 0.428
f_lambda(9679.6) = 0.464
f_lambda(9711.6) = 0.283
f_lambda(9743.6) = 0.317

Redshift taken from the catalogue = 0.088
